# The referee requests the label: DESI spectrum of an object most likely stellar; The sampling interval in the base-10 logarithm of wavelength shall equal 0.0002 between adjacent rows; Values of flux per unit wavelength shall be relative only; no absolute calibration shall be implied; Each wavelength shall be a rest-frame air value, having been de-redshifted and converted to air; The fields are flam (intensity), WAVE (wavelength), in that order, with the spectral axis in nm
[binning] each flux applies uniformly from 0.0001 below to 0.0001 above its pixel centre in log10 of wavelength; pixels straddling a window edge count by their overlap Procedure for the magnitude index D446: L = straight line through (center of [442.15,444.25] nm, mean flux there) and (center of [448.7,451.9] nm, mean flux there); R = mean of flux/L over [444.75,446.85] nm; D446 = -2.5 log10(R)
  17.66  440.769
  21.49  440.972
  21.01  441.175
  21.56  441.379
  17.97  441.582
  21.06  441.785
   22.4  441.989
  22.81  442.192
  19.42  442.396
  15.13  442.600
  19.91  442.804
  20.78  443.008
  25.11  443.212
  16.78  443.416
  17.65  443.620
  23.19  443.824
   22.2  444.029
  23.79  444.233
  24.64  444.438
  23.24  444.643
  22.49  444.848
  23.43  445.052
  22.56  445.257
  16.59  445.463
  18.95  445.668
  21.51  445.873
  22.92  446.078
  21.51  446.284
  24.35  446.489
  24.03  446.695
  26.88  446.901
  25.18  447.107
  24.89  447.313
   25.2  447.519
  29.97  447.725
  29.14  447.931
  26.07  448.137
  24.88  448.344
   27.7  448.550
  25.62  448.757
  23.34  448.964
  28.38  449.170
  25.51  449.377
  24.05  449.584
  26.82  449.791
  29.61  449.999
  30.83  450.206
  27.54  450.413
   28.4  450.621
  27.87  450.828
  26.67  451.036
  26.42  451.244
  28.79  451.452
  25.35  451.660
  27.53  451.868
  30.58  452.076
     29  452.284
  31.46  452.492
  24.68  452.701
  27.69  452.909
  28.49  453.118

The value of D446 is 0.04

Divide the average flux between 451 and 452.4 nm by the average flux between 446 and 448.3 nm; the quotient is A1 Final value 1.09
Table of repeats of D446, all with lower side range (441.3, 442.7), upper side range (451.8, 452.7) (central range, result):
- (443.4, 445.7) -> 0.038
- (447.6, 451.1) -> -0.026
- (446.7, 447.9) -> -0.069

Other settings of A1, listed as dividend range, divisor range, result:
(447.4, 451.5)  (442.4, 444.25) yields 1.34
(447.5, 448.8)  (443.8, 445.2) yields 1.17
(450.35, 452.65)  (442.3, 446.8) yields 1.31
